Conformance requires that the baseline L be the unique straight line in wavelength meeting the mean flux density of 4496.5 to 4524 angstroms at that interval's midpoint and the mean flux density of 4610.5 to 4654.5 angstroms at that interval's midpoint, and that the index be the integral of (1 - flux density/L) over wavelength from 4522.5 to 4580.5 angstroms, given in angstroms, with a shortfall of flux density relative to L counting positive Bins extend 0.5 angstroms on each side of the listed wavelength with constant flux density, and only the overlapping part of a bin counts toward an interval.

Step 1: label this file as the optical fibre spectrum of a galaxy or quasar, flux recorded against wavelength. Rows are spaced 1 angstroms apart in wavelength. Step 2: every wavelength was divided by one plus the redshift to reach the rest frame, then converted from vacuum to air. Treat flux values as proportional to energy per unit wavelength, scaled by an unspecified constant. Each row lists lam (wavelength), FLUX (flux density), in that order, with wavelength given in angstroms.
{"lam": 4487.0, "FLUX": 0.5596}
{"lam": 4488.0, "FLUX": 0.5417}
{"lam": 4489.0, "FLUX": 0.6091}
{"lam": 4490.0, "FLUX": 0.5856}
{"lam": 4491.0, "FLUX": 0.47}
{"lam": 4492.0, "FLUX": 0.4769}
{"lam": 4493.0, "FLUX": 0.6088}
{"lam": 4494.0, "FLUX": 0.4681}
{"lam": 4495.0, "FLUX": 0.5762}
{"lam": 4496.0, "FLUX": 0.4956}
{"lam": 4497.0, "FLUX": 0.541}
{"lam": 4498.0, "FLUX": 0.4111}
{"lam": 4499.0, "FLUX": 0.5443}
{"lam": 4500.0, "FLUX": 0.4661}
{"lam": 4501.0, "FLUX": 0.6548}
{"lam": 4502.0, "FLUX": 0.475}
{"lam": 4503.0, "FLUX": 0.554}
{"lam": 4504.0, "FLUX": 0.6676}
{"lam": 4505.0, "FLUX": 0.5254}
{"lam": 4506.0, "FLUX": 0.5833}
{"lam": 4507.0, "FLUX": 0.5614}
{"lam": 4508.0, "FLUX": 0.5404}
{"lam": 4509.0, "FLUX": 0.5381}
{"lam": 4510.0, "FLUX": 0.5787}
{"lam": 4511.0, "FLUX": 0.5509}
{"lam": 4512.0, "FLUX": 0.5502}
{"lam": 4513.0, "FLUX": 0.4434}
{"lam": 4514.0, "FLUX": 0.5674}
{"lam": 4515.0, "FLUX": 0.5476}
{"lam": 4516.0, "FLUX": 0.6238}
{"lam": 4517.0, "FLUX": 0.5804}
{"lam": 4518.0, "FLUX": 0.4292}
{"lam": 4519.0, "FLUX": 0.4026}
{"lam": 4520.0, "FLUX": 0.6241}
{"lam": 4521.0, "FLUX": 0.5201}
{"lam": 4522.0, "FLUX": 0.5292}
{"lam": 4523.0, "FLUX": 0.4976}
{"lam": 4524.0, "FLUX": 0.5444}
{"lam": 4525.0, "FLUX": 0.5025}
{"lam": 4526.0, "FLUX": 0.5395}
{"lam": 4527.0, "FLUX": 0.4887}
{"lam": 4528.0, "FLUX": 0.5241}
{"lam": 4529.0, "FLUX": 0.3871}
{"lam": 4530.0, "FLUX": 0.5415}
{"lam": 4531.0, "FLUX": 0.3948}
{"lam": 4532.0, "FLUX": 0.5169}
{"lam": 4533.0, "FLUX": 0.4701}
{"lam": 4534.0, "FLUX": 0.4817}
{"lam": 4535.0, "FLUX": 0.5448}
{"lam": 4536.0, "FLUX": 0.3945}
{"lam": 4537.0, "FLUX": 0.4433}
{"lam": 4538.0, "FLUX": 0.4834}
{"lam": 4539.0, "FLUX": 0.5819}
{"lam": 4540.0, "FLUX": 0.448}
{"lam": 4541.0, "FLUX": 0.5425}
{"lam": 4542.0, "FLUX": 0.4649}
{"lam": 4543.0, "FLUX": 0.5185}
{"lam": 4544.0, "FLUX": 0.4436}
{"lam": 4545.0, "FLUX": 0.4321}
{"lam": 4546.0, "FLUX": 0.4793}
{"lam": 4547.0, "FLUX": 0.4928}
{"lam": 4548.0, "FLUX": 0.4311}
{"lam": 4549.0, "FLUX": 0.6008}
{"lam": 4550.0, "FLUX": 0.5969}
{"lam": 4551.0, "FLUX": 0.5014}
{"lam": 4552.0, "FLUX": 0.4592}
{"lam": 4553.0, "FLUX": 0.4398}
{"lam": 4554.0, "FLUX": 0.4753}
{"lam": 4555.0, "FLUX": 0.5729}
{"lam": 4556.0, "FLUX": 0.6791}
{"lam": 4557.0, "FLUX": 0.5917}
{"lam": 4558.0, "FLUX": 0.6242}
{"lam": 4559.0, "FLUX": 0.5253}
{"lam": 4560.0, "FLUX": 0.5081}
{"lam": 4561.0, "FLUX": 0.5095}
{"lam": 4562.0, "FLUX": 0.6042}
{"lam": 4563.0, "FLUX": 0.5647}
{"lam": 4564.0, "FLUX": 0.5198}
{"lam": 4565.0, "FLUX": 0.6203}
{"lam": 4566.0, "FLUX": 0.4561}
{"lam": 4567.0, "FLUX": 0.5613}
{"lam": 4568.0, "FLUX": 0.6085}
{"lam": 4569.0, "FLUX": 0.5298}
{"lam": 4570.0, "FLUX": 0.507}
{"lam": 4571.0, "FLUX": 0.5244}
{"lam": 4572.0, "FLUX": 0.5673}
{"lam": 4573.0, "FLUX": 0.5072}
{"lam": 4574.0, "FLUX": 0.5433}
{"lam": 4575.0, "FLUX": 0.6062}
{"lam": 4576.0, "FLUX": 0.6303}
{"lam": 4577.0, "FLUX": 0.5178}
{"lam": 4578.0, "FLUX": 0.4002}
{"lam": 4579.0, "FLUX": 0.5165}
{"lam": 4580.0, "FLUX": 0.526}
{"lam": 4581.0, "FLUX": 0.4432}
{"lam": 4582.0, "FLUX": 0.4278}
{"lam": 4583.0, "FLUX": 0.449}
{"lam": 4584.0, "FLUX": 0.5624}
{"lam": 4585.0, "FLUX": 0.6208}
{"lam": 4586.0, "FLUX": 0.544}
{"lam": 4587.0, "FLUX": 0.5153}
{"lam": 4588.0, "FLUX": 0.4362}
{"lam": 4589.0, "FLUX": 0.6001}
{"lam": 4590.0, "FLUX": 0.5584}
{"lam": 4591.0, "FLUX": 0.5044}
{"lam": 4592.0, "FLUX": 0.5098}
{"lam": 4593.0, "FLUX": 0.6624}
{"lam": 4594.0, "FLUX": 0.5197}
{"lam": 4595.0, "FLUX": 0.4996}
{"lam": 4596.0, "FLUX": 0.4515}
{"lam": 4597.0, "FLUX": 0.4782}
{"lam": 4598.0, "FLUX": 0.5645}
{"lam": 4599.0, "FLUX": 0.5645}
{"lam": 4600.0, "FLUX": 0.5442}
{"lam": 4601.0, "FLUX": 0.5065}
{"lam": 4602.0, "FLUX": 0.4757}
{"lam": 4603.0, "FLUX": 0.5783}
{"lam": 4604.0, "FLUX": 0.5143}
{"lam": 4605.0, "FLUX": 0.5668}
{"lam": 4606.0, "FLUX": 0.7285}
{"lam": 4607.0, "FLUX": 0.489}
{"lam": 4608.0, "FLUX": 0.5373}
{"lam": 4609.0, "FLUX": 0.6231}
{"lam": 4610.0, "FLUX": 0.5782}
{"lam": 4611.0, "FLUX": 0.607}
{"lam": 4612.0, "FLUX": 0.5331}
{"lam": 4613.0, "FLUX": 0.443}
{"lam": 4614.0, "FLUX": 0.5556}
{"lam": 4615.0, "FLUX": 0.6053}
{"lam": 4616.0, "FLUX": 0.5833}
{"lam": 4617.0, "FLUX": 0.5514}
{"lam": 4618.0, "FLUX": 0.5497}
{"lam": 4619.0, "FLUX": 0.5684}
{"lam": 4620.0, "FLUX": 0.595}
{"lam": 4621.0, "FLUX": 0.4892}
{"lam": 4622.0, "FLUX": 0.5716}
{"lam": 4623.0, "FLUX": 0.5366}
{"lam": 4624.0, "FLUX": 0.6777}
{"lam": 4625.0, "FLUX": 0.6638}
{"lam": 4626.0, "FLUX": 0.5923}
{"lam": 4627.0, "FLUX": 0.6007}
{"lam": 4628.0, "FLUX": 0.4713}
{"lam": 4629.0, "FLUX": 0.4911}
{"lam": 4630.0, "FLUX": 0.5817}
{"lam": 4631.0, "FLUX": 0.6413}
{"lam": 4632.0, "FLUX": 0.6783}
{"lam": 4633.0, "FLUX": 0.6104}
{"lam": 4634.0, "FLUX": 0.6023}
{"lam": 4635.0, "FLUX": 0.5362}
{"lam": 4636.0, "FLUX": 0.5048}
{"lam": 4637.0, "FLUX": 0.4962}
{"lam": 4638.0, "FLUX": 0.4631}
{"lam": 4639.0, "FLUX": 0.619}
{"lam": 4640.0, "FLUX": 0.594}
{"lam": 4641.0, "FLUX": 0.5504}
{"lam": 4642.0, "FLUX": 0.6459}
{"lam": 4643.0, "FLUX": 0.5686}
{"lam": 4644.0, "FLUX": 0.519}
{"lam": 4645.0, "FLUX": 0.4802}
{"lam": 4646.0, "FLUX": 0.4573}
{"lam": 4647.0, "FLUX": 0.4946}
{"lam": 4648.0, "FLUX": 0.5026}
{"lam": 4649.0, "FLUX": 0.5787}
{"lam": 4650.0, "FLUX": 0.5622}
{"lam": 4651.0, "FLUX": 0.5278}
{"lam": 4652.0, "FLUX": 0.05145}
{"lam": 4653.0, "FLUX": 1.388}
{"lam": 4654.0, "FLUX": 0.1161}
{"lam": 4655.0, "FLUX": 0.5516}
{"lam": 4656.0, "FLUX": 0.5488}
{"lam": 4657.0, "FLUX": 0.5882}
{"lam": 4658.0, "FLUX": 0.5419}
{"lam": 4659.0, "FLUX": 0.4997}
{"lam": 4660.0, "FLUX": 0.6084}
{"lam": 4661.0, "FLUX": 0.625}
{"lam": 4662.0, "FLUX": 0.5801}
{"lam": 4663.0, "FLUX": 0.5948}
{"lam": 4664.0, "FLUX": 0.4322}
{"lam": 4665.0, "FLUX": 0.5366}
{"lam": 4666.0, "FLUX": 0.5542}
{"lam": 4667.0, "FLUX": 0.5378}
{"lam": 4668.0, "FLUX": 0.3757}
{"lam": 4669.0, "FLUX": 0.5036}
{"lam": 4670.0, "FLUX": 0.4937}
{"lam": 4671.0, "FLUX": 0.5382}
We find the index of 2.9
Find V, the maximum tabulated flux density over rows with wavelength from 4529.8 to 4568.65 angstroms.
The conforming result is 0.6791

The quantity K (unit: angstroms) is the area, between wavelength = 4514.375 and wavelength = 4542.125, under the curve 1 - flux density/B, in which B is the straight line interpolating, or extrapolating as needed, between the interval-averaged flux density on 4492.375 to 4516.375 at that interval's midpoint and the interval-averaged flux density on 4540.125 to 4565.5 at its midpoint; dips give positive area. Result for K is 1.7 angstroms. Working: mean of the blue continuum 0.544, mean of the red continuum 0.527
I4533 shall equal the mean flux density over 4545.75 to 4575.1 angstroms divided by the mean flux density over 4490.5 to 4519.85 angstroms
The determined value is 1.01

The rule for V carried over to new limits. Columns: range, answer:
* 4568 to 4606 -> 0.7285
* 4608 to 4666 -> 1.388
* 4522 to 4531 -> 0.5444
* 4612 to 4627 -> 0.6777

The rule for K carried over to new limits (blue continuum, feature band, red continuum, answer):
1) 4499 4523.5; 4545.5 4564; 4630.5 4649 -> 0.35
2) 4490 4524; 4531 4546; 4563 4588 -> 1.45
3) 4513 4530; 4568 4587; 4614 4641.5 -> 0.70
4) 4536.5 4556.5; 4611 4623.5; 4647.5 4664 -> -0.39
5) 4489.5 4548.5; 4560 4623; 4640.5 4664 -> -1.21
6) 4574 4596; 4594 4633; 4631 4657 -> -1.73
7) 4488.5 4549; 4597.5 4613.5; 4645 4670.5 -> -0.90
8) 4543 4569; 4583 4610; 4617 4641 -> 0.48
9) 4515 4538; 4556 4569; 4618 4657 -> -1.09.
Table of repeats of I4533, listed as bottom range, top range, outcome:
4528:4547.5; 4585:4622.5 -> 1.14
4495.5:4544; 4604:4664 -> 1.08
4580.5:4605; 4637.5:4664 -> 1.04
